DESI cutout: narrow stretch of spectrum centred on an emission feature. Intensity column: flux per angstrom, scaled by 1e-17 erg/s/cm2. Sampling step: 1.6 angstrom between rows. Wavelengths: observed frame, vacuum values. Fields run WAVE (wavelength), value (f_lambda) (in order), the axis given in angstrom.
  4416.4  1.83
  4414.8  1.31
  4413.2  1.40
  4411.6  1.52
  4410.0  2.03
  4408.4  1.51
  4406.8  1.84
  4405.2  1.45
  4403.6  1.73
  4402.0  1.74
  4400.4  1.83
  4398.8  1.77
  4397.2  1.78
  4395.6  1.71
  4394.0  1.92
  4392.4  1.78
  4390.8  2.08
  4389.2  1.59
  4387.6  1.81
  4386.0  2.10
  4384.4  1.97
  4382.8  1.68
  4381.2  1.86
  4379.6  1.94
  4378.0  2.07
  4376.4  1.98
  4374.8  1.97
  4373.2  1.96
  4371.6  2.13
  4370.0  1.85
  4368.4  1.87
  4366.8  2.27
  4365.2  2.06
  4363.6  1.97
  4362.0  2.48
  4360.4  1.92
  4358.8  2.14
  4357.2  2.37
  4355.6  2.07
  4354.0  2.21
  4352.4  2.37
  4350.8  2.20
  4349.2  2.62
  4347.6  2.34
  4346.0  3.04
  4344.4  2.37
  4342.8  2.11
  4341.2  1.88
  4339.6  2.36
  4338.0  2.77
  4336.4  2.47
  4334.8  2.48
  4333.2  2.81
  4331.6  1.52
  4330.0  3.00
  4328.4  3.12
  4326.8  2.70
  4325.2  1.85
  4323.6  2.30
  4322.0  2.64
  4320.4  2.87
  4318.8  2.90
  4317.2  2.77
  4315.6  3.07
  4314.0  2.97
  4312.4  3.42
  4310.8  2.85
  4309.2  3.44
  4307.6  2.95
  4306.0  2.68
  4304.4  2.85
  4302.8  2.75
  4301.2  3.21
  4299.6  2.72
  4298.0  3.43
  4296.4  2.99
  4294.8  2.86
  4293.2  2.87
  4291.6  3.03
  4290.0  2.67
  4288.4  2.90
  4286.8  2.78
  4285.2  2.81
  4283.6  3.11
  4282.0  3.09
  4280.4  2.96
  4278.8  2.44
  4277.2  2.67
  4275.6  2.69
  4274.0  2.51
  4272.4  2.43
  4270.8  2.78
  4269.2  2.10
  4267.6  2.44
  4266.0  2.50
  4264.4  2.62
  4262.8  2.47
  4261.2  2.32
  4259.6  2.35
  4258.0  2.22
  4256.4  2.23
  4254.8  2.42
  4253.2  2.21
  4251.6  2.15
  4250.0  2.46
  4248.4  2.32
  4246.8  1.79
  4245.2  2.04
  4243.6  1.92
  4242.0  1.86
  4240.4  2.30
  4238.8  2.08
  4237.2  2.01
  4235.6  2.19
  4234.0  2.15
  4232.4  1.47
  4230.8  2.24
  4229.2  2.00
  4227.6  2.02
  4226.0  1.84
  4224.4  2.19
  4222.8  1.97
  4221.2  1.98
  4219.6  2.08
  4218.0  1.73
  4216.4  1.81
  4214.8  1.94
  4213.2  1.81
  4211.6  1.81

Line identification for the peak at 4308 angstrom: C IV 1549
